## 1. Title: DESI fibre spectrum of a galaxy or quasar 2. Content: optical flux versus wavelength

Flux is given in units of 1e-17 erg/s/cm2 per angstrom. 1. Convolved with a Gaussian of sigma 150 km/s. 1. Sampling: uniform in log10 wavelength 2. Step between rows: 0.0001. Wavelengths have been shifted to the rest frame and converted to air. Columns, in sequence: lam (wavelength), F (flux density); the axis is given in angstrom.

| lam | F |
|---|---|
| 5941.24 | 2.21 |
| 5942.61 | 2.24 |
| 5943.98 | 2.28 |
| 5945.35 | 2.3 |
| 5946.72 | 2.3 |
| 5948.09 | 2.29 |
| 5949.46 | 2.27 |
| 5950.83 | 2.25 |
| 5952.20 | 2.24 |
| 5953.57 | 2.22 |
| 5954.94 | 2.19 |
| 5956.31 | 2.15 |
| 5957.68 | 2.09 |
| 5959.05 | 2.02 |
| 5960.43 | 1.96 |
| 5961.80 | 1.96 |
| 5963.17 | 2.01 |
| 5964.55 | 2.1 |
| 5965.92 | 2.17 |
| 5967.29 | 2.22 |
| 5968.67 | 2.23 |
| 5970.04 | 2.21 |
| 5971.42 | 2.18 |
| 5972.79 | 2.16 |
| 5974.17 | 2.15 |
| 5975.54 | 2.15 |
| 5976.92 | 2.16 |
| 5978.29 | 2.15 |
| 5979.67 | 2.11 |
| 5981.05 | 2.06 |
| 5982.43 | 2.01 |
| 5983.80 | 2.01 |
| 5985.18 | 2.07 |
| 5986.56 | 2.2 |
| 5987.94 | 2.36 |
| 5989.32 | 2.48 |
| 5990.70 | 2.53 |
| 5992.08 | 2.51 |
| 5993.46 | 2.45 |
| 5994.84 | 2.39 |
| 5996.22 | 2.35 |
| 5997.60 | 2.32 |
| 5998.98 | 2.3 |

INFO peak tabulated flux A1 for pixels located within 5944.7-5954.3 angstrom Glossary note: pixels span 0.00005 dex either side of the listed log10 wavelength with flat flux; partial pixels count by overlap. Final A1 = 2.3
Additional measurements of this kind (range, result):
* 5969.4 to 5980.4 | 2.21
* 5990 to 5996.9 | 2.53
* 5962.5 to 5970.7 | 2.23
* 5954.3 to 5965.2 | 2.19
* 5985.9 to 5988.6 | 2.36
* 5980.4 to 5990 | 2.48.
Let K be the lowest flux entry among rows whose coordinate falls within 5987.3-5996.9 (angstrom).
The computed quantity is 2.35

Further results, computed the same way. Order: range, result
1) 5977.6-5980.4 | 2.11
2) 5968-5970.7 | 2.21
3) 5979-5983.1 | 2.01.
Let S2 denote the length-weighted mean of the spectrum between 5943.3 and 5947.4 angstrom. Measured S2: 2.29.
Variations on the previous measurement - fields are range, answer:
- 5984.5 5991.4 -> 2.33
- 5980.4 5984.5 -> 2.03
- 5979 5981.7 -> 2.08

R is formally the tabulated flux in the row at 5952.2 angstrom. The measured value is 2.24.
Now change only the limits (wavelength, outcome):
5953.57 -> 2.22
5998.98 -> 2.3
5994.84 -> 2.39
